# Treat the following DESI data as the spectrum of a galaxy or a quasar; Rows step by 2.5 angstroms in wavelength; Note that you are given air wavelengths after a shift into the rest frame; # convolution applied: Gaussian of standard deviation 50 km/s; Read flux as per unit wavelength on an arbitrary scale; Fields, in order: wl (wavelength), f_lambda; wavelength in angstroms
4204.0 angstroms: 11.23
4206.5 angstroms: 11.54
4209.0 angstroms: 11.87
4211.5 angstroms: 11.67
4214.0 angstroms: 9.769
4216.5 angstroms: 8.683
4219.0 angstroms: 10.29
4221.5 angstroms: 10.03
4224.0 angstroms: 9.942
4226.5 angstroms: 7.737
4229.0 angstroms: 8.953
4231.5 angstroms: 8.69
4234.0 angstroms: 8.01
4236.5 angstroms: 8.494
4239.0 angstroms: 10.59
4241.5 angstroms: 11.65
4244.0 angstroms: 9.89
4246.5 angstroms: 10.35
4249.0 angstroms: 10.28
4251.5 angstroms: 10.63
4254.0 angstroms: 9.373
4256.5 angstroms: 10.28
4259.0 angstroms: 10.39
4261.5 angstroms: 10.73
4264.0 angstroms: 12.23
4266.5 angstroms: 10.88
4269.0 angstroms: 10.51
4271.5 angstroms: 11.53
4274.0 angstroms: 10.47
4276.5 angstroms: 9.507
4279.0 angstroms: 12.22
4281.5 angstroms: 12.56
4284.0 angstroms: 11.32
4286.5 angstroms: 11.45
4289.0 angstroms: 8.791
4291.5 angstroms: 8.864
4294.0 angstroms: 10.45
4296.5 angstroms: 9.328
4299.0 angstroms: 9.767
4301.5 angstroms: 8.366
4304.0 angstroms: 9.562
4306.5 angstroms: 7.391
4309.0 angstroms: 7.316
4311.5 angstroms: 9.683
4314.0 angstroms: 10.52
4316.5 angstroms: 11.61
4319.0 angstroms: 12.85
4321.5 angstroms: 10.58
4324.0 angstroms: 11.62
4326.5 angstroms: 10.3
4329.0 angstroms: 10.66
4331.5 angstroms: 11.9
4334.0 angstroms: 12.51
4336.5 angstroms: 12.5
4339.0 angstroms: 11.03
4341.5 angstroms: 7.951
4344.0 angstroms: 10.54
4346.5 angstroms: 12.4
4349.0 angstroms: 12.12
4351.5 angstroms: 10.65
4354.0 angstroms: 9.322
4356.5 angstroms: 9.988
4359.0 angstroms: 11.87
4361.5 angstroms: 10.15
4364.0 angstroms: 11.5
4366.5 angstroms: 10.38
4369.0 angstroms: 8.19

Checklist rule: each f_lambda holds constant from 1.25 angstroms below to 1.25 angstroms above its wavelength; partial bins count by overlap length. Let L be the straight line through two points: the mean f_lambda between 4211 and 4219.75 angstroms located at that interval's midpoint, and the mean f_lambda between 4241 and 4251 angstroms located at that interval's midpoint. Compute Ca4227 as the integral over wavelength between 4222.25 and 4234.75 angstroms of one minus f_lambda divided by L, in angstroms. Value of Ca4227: 1.8 angstroms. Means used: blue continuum 9.96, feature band 8.75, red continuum 10.5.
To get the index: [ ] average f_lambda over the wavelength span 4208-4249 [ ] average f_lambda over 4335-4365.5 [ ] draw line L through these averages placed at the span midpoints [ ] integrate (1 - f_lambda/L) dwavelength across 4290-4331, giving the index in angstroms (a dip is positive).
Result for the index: 2.15 angstroms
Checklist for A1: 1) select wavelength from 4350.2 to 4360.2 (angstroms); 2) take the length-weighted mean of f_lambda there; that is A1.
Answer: 10.5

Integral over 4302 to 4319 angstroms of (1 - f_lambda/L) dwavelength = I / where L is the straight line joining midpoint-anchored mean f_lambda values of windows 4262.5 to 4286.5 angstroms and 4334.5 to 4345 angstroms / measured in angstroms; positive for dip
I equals 2.1 angstroms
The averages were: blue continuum 11.3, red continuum 10.6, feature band 9.56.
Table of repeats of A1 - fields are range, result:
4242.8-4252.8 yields 10.3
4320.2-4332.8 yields 11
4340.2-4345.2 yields 9.25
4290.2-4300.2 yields 9.6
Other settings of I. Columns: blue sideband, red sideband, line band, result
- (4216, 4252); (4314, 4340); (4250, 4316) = 2.51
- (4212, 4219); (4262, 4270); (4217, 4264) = 2.65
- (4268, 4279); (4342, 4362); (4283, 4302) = 1.58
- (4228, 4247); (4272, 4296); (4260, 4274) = -1.19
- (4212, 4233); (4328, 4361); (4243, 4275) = -2.43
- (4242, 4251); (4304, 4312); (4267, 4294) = -4.58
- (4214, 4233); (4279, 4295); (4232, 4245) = -0.13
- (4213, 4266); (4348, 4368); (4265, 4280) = -1.12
